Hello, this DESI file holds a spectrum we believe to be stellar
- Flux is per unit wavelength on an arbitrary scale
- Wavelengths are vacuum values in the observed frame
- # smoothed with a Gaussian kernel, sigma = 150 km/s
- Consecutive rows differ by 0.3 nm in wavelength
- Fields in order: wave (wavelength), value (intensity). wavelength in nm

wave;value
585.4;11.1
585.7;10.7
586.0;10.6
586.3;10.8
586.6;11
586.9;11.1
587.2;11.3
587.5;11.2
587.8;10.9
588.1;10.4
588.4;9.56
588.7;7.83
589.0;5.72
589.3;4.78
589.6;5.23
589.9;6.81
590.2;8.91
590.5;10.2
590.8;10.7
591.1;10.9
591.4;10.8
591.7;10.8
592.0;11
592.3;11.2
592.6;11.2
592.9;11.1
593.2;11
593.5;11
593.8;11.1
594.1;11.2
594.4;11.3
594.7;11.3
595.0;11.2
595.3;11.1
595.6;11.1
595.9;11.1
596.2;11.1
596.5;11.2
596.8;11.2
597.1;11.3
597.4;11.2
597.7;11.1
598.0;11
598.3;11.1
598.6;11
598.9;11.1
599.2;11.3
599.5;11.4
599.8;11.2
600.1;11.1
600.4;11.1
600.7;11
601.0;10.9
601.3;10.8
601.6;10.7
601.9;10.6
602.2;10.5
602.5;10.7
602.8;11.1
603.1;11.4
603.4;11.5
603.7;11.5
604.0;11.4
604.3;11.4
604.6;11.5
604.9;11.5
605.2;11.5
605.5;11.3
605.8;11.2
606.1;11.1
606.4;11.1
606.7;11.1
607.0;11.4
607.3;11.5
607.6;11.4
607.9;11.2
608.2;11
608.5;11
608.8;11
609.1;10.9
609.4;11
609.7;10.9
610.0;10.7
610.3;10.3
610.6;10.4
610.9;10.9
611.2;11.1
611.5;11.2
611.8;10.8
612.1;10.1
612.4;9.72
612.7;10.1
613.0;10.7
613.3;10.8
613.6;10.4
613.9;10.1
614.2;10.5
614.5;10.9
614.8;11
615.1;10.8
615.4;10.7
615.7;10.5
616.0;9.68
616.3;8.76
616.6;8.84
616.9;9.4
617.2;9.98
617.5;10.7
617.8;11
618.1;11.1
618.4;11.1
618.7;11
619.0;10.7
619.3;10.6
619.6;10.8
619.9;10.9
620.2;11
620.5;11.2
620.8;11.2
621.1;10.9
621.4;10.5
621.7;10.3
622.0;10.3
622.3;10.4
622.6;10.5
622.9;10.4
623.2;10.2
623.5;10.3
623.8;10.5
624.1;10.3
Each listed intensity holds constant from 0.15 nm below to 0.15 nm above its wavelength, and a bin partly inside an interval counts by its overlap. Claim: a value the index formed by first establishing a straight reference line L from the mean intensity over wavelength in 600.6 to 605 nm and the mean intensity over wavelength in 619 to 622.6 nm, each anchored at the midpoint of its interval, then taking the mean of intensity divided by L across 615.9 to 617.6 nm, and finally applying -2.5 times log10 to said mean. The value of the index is 0.14 mag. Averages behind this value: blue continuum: 11.1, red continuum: 10.7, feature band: 9.52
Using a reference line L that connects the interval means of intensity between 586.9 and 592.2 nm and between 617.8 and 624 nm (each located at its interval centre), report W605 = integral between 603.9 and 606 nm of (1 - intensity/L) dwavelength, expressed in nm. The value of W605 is -0.295 nm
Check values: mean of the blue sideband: 9.31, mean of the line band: 11.4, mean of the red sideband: 10.7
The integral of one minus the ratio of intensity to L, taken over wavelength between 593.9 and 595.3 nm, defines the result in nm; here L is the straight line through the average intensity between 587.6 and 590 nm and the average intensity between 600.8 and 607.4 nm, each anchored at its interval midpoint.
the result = -0.34 nm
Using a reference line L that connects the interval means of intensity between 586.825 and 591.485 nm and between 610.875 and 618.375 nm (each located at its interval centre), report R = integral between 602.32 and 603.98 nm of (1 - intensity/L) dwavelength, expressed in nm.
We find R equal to -0.24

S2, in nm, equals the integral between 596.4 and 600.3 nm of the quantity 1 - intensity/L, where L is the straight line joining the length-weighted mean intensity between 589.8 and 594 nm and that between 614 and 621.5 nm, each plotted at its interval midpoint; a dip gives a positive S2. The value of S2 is -0.23 nm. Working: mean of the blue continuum 10.5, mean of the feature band 11.2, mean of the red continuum 10.5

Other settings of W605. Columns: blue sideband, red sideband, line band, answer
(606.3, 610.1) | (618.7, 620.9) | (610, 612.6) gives 0.11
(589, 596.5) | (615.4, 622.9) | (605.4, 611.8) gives -0.41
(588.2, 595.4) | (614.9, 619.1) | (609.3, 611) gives -0.08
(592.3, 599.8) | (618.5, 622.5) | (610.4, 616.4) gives 0.22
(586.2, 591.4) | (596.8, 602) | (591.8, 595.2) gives -0.36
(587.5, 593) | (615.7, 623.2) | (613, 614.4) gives -0.03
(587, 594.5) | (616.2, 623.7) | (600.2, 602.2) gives -0.15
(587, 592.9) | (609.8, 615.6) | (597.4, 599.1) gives -0.20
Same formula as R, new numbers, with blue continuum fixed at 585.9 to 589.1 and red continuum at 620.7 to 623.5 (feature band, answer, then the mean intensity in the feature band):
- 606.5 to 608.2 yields -0.158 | 11.3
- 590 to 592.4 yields -0.079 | 10.5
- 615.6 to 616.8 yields 0.119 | 9.4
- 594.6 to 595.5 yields -0.089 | 11.2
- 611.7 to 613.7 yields 0.005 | 10.4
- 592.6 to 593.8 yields -0.106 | 11.1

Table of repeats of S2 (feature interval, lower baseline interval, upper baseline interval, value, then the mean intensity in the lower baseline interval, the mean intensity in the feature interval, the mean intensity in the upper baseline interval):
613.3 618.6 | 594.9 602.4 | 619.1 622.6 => 0.224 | 11.1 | 10.3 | 10.7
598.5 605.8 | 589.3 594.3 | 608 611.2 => -0.449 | 10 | 11.1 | 10.8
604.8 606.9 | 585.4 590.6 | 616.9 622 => -0.236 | 9.28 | 11.3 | 10.8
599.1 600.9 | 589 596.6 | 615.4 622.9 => -0.158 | 10.2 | 11.2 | 10.5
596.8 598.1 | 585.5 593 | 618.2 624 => -0.149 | 9.79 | 11.2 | 10.7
